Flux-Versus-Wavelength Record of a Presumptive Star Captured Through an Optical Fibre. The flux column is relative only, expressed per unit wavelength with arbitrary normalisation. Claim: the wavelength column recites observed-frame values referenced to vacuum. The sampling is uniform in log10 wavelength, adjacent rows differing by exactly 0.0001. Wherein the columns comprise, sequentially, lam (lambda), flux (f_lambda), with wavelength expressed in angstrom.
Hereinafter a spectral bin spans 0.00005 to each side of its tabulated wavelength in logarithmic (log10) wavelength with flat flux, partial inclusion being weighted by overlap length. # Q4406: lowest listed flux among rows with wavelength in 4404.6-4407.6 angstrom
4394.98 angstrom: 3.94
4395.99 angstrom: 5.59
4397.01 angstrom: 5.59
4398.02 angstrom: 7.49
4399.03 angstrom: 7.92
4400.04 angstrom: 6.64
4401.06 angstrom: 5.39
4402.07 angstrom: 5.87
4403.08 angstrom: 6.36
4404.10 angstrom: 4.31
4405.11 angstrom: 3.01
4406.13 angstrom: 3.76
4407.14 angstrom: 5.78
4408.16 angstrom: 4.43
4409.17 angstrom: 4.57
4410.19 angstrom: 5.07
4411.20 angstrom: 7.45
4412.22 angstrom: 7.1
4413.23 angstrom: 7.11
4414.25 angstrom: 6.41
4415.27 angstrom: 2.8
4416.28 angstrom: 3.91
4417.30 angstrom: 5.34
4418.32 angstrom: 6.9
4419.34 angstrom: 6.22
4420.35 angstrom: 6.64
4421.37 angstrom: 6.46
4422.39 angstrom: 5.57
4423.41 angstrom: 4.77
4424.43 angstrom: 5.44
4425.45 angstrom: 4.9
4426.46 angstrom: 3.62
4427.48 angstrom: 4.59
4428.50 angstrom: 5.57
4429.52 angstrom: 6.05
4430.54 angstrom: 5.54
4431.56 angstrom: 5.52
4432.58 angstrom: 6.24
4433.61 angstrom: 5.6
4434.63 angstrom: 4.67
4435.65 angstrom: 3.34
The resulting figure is 3.01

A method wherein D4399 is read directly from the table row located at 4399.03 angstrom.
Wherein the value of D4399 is 7.92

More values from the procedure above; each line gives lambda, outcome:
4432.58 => 6.24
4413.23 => 7.11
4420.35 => 6.64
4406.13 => 3.76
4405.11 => 3.01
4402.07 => 5.87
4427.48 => 4.59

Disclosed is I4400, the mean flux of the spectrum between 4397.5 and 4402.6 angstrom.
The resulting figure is 6.67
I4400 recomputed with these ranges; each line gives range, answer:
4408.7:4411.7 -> 5.71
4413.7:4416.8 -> 4.4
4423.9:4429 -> 4.83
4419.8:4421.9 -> 6.55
